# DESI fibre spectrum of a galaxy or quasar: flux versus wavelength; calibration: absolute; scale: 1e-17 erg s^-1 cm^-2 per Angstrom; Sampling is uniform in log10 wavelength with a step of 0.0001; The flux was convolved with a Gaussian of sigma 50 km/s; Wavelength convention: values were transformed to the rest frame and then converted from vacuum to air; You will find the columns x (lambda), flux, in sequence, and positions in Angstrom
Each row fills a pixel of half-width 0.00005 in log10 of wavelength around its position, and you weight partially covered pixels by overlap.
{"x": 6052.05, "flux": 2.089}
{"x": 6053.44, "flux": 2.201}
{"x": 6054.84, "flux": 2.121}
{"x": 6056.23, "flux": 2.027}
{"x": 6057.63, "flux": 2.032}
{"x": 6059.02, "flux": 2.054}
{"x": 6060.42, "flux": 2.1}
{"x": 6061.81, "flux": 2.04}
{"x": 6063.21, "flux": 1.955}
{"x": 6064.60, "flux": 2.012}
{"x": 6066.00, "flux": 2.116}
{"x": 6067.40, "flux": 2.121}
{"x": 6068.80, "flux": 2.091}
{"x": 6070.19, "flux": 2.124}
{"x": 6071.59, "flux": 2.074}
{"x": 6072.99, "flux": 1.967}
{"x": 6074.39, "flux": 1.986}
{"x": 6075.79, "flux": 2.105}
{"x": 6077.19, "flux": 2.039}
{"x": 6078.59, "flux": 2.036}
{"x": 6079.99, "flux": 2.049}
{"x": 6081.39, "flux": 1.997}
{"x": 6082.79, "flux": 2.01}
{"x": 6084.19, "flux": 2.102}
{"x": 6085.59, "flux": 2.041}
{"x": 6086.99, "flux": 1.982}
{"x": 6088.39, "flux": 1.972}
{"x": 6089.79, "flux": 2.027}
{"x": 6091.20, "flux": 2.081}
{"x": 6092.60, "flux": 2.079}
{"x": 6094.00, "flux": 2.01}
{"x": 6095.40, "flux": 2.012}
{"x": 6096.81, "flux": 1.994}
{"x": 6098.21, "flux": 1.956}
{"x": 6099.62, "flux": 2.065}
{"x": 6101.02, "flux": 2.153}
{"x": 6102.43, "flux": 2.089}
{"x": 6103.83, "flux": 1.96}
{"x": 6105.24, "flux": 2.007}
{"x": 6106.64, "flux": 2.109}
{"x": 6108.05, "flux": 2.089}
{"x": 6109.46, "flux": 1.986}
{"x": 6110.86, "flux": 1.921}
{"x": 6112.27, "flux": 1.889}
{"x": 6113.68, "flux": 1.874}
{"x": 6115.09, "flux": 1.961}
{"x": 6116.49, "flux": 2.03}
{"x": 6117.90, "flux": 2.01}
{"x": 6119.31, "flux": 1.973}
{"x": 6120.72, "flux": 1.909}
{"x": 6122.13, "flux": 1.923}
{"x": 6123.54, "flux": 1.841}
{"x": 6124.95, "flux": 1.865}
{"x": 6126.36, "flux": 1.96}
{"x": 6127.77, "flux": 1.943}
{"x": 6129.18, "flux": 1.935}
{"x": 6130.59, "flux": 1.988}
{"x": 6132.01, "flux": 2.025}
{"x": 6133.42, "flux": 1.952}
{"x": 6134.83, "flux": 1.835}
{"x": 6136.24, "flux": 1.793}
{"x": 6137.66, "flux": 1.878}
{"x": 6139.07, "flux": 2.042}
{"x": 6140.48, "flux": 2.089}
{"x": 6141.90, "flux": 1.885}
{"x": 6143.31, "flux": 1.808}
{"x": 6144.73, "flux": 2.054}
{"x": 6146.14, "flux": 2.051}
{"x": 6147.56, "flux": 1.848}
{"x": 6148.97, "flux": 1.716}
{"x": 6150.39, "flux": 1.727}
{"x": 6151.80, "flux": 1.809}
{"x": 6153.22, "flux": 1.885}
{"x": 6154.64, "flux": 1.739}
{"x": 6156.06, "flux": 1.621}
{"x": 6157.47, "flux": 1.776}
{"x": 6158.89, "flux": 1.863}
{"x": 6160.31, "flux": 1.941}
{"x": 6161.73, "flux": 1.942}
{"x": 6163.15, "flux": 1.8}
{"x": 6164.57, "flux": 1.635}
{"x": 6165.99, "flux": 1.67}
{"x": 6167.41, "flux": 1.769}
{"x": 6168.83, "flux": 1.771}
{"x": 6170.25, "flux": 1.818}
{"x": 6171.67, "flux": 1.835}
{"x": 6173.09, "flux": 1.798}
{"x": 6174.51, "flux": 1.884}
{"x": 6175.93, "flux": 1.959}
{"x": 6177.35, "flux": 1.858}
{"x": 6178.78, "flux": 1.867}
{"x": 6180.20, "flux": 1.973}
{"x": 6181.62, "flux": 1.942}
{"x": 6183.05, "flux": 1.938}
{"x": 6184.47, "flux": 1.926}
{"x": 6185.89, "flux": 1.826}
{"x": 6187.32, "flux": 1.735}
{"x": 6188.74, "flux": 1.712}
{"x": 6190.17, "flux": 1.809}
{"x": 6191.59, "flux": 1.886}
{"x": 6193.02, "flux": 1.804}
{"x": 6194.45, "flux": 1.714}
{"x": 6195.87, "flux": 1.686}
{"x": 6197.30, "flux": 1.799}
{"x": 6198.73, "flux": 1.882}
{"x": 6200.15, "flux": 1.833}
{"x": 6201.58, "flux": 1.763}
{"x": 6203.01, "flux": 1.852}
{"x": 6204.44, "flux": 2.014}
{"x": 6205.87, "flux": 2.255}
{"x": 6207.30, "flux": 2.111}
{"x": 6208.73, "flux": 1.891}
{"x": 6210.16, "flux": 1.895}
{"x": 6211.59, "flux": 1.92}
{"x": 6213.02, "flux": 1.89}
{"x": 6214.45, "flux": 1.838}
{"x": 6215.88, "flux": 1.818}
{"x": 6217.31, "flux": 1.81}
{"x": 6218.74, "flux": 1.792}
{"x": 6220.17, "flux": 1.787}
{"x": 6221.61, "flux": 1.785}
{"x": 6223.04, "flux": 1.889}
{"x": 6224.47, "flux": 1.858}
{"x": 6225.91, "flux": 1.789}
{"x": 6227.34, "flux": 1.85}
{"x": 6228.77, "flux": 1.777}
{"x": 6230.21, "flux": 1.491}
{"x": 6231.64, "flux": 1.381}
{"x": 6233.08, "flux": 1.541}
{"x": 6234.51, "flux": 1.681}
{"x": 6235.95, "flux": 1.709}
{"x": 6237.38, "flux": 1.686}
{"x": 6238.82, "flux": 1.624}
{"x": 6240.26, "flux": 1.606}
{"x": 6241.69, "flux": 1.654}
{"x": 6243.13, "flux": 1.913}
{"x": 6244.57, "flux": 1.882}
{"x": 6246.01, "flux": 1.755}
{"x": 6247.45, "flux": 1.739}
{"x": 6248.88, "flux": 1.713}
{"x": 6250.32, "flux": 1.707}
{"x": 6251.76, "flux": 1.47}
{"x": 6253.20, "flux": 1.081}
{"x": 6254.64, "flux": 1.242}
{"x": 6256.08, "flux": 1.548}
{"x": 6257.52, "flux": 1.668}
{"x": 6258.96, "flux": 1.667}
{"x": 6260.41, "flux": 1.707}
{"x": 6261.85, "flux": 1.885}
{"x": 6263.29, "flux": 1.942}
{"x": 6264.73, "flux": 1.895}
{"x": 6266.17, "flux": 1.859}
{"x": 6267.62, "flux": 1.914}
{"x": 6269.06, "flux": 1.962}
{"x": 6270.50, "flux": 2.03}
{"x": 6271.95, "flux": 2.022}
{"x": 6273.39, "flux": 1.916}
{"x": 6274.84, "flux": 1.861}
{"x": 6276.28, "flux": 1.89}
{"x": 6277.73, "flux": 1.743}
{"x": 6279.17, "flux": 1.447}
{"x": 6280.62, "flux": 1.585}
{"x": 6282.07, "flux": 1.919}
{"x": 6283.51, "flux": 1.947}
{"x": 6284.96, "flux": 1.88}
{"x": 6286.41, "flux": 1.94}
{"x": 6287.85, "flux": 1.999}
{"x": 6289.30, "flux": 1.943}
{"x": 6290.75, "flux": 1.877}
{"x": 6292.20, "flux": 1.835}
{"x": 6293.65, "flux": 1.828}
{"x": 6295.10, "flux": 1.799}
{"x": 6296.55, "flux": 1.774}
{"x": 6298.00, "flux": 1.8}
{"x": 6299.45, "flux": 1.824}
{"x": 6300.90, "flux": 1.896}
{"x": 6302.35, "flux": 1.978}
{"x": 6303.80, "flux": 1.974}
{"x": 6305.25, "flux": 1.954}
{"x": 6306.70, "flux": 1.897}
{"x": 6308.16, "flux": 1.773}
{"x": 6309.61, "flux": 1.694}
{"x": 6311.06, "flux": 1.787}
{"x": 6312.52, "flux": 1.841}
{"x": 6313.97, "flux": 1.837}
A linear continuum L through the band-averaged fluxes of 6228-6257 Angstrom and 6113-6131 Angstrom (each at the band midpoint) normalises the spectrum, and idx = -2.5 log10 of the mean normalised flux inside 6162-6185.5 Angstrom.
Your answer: -0.027 mag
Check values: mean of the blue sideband 1.94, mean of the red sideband 1.61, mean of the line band 1.84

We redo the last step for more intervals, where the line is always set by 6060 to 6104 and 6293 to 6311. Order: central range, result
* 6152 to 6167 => 0.11 mag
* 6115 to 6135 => 0.03 mag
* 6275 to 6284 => 0.07 mag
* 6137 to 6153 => 0.05 mag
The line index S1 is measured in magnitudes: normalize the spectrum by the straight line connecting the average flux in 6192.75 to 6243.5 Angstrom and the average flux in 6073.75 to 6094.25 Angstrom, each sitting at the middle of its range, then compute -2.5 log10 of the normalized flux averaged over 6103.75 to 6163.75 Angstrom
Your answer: 0.02 mag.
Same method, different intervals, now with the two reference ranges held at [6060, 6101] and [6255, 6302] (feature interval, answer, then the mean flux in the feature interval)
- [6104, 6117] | 0.01 mag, 1.98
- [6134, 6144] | 0.04 mag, 1.91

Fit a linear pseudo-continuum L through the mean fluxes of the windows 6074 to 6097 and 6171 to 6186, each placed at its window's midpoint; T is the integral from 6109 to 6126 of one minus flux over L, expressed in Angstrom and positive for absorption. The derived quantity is 0.5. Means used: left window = 2.03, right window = 1.9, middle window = 1.93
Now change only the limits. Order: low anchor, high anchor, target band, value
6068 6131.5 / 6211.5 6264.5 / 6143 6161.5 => 0.5 Angstrom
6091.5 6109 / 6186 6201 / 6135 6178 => 1.1 Angstrom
